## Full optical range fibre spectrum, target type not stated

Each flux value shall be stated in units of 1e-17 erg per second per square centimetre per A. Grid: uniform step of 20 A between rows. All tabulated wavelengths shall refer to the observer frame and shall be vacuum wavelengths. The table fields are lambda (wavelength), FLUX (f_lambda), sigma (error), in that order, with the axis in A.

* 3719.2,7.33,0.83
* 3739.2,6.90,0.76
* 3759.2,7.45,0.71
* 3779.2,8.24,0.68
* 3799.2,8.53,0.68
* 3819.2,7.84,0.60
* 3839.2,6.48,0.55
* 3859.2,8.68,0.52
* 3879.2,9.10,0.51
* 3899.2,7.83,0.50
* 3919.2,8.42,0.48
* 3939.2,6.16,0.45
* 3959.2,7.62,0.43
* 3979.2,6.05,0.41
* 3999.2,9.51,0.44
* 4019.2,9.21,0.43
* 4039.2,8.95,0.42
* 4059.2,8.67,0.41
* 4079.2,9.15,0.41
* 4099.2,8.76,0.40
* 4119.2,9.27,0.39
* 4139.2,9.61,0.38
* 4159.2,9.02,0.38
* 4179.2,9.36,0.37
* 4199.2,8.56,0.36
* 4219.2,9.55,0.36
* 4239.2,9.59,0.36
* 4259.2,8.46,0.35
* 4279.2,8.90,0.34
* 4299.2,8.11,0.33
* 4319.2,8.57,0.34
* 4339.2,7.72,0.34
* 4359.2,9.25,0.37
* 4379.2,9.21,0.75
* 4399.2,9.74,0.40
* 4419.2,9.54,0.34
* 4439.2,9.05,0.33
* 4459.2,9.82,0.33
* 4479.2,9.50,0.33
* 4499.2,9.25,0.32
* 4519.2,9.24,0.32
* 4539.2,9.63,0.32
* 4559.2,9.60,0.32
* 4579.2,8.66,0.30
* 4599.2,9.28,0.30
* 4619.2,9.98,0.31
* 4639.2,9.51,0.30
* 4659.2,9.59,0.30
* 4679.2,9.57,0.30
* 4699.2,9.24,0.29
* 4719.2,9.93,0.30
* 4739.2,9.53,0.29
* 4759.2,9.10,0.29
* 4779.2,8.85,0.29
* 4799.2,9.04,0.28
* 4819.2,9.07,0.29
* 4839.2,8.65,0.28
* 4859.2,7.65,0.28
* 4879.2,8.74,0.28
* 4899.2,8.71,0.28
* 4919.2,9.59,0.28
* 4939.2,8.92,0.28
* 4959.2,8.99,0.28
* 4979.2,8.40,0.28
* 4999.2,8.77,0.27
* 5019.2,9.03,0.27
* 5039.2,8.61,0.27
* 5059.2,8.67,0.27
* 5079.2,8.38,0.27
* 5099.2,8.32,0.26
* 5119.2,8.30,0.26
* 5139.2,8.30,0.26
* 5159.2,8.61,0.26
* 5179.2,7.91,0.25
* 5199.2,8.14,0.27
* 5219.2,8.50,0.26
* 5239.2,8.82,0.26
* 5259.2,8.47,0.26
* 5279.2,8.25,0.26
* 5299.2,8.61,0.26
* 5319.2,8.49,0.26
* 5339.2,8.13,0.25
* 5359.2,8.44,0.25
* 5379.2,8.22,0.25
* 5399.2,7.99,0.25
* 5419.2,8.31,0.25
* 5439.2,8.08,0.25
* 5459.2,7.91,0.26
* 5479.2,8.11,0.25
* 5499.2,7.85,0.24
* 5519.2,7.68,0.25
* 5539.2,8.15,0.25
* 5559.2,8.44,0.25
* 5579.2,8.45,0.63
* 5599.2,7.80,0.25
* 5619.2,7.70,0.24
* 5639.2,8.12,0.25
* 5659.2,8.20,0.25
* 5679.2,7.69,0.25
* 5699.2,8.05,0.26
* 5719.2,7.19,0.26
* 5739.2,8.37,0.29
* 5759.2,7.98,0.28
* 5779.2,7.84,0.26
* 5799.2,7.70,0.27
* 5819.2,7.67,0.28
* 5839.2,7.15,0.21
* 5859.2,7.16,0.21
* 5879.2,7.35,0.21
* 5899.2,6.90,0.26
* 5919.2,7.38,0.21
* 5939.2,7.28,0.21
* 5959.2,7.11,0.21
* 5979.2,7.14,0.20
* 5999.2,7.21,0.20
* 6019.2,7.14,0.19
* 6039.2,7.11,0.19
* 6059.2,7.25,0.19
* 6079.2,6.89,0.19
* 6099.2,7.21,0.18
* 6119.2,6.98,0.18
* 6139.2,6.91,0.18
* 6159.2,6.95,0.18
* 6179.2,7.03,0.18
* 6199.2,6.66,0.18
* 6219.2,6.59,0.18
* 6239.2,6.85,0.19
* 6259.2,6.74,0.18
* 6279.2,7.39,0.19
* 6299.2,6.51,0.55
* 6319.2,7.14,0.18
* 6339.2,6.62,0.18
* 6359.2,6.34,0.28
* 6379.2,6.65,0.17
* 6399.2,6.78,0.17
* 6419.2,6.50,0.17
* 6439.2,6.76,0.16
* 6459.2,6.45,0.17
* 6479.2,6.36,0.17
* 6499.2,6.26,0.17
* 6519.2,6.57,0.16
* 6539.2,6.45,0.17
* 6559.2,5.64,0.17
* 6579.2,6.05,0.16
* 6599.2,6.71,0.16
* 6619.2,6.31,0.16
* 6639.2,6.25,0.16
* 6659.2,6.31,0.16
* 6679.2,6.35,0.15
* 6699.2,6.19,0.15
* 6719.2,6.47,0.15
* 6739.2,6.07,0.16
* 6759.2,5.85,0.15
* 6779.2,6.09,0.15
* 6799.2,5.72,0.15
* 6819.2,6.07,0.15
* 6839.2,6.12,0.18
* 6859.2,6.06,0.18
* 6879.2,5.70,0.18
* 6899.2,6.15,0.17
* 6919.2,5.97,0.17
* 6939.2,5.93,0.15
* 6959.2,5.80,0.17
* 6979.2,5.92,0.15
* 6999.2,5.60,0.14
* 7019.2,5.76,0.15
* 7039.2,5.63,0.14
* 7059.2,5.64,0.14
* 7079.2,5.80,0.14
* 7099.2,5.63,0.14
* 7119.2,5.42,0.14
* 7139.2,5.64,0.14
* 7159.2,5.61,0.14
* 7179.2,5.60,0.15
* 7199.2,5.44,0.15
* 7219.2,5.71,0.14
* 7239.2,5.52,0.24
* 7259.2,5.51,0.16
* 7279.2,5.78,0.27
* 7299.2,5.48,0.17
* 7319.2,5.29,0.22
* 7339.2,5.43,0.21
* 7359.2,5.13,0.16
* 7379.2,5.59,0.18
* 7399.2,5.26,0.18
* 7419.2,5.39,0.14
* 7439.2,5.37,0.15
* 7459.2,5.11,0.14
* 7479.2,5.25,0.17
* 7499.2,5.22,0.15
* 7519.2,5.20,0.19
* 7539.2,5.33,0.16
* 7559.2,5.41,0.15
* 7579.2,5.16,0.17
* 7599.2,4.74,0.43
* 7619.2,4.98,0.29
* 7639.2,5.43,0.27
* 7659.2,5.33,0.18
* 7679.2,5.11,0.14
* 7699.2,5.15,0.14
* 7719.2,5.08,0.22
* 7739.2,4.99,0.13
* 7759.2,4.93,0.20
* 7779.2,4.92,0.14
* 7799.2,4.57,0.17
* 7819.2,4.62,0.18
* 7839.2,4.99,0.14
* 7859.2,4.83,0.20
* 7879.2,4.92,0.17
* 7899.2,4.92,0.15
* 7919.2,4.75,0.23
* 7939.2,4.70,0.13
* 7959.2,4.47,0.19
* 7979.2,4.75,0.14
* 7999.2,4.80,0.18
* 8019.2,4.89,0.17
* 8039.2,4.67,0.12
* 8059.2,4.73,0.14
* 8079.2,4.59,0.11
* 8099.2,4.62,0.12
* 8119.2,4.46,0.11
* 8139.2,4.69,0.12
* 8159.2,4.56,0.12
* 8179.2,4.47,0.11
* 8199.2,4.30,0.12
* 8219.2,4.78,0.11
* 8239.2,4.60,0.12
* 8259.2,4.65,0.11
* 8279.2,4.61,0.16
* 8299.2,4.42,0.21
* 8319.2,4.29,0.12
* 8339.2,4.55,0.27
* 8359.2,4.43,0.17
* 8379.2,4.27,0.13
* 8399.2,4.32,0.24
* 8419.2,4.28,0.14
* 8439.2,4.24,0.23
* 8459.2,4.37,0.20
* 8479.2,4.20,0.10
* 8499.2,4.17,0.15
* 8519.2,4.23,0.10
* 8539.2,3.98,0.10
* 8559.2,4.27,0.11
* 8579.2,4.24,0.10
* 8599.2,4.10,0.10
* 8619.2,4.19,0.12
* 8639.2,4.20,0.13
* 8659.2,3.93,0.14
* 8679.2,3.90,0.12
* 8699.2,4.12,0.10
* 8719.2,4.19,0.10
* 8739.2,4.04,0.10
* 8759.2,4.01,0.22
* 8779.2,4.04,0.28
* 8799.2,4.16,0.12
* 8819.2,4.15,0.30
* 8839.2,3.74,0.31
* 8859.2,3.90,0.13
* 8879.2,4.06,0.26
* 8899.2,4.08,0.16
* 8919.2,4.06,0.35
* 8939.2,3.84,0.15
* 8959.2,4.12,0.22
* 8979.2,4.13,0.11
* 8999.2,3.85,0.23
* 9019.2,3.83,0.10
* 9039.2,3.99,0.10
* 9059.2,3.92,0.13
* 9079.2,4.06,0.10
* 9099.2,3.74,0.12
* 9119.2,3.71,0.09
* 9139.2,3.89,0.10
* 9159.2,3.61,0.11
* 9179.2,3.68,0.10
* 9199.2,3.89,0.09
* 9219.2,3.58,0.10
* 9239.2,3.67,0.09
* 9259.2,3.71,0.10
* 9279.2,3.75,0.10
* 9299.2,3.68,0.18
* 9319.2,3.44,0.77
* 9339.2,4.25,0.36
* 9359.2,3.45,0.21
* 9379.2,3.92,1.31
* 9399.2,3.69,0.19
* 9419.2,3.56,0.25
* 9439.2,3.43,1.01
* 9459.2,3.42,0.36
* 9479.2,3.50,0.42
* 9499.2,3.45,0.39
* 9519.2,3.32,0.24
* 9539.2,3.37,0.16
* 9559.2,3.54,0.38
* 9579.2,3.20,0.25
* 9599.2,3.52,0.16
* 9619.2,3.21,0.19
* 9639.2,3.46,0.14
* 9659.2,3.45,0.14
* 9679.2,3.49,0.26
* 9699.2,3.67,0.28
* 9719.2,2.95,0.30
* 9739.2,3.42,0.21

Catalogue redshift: 0.00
